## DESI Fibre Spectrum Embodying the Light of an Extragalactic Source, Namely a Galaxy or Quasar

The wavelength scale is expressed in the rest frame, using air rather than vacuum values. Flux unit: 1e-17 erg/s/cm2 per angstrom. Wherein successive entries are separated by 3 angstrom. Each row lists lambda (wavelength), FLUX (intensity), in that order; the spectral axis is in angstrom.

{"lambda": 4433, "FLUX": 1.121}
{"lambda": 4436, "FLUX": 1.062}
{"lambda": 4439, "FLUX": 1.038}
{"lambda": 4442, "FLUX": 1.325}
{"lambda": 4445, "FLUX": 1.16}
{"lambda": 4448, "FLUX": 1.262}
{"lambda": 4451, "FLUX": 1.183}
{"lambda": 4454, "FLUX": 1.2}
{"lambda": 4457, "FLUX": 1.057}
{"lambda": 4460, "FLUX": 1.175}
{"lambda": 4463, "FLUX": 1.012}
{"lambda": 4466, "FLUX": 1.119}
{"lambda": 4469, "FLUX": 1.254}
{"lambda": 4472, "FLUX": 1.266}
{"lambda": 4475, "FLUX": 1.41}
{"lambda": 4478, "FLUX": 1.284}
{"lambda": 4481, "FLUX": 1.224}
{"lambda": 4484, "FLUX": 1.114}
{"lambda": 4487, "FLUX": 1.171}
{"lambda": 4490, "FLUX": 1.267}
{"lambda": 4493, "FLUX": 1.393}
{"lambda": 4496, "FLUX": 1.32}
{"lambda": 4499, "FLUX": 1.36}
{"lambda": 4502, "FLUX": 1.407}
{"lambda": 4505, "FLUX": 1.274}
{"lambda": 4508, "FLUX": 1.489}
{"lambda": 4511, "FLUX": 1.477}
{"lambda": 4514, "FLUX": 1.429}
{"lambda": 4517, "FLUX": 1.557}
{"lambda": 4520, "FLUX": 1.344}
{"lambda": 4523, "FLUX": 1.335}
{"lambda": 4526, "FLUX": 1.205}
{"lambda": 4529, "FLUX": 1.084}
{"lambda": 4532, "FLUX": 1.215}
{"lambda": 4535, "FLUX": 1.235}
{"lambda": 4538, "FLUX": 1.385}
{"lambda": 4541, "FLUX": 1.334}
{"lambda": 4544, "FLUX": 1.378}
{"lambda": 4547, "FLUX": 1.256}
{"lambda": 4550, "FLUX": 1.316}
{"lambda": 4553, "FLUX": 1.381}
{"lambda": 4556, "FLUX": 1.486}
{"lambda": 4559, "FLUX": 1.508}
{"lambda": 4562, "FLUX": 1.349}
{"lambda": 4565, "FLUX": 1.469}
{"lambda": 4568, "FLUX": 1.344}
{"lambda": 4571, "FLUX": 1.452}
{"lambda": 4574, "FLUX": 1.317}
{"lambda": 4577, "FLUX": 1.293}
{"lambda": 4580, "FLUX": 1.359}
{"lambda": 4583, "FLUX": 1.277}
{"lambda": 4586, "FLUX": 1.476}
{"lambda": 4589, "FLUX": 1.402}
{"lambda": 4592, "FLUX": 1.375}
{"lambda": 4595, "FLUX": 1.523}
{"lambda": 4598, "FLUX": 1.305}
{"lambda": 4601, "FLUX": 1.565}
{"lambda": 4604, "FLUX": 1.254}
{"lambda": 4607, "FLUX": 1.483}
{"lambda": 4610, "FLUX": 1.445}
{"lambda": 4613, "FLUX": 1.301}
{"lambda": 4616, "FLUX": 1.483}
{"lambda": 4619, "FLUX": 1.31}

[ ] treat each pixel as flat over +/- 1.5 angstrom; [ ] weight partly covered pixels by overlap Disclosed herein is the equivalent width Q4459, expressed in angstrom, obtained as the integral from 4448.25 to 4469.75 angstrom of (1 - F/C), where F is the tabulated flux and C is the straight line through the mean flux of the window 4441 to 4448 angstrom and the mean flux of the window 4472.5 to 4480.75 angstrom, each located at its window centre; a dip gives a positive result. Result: 2.2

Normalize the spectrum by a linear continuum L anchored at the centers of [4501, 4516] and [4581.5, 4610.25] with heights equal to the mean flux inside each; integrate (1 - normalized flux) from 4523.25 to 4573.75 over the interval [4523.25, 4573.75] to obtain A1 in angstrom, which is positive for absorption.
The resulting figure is 2.8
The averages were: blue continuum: 1.42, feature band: 1.34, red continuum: 1.41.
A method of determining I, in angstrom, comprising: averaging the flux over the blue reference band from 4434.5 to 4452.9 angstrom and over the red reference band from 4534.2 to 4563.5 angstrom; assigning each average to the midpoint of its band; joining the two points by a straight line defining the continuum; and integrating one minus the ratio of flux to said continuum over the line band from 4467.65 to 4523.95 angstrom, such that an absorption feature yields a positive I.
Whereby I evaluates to -2.96 angstrom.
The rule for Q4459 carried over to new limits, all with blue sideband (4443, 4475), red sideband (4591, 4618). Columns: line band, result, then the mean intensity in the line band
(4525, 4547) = 0.71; 1.26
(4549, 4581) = -0.94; 1.39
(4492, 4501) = -0.84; 1.36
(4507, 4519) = -2.02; 1.48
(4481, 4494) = -0.01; 1.23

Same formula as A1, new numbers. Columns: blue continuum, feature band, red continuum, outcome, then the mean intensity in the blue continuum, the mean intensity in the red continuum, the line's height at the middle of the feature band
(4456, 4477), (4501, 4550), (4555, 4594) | -1.4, 1.19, 1.39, 1.3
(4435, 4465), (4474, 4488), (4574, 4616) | -0.4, 1.15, 1.39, 1.2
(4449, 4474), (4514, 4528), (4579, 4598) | -0.9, 1.17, 1.4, 1.27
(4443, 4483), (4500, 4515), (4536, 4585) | -1.6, 1.2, 1.37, 1.28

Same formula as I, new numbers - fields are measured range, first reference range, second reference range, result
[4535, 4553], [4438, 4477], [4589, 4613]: -0.06 angstrom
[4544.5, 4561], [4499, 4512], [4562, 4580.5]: -0.09 angstrom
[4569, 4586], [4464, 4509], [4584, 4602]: 0.72 angstrom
